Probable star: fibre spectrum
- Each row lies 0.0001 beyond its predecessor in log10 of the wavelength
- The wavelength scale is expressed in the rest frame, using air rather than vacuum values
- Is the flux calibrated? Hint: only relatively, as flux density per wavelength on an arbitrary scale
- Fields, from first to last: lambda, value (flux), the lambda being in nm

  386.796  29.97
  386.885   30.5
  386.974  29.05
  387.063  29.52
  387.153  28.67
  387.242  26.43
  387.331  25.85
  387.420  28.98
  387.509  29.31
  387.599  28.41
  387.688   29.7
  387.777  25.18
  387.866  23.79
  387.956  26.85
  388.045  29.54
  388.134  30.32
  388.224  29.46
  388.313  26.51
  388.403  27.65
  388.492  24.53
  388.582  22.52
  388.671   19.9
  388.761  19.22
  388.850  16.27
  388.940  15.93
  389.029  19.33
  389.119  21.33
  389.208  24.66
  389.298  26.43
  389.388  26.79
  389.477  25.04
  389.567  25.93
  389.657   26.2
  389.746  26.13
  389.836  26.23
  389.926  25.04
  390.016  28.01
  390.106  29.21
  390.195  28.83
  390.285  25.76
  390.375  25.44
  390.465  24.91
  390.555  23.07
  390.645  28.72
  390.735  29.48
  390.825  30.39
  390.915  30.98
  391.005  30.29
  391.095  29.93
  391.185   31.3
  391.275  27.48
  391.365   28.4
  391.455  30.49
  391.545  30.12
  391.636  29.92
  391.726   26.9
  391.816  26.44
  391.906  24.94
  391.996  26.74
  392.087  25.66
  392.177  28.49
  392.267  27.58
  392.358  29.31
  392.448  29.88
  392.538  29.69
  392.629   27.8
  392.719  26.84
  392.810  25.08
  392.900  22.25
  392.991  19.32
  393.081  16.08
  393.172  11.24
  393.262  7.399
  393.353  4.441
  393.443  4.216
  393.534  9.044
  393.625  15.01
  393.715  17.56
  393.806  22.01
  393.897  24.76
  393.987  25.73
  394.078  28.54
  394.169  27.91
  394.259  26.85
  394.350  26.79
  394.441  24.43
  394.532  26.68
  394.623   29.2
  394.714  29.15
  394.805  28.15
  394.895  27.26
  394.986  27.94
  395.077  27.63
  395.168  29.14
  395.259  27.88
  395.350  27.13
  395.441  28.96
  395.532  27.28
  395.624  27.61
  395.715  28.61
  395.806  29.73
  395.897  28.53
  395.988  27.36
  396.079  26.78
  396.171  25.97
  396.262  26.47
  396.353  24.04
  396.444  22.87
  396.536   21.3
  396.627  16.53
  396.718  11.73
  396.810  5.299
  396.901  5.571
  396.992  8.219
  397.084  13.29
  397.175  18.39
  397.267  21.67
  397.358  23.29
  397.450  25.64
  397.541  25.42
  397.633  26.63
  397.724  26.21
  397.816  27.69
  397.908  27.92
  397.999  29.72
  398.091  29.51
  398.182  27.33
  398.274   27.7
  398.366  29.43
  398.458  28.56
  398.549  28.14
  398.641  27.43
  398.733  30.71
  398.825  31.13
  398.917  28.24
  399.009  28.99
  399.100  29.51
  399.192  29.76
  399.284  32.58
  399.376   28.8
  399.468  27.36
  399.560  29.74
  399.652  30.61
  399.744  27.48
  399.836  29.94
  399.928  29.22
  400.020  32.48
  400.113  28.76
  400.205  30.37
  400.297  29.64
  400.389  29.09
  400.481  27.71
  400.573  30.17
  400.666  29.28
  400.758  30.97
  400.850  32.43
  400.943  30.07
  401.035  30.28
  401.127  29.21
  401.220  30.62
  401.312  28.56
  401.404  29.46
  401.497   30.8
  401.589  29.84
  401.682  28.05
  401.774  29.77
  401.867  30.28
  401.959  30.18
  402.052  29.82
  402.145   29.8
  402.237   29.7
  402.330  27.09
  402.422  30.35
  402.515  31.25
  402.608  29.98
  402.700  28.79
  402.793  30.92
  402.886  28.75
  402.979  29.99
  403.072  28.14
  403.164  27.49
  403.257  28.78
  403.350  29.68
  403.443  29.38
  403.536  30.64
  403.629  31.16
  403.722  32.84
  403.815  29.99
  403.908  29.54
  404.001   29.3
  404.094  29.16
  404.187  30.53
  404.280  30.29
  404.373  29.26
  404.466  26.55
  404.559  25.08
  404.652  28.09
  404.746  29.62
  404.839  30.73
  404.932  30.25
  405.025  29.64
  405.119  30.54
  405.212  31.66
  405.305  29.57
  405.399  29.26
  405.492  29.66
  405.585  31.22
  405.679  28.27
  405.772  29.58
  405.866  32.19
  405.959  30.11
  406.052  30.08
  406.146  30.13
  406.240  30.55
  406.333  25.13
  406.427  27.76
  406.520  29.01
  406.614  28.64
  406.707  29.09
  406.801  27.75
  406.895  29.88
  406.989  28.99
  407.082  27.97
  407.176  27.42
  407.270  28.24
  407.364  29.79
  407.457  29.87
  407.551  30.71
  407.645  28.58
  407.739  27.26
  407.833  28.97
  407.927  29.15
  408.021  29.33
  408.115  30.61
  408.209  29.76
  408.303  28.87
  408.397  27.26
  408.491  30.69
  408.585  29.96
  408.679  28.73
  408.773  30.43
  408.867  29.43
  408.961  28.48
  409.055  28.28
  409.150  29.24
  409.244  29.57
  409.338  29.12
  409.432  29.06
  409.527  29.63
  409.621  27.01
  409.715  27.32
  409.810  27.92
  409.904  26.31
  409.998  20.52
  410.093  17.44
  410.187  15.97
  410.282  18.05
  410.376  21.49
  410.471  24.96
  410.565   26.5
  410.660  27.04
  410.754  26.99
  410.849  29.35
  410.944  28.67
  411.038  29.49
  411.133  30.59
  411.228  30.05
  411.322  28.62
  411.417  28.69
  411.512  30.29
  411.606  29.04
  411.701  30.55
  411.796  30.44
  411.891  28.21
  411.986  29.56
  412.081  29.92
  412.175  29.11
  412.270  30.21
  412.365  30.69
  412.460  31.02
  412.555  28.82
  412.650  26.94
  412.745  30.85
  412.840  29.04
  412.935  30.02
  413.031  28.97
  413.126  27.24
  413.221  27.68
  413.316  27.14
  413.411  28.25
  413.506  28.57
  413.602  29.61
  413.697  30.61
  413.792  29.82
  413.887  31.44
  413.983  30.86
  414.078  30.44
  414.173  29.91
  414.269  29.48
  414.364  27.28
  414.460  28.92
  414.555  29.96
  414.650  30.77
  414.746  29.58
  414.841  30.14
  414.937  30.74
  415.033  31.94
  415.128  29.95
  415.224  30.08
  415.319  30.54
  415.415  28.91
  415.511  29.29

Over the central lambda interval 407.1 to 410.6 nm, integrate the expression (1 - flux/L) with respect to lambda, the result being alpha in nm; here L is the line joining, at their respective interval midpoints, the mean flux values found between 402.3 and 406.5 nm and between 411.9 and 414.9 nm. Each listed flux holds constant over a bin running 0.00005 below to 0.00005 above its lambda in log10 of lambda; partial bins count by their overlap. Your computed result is 0.25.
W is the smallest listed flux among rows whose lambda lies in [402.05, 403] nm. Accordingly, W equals 27.09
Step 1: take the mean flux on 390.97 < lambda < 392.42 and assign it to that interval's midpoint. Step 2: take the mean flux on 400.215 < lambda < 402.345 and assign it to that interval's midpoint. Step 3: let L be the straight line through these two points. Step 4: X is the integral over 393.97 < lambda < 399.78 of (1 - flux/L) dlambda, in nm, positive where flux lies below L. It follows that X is 0.66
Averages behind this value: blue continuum 28.4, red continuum 29.7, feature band 25.8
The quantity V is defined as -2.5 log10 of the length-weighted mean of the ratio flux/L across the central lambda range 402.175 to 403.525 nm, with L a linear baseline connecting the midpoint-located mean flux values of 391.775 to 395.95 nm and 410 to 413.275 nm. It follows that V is -0.135 mag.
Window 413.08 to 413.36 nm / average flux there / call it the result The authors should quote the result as 27.4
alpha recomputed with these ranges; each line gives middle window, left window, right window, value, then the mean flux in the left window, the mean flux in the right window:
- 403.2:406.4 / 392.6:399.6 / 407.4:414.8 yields -0.37 nm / 24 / 28.4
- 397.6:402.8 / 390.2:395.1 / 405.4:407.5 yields -0.42 nm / 24.9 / 29.2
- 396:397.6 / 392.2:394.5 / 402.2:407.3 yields 0.30 nm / 21.3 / 29.4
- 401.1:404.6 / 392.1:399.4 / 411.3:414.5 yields -0.42 nm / 24.2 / 29.4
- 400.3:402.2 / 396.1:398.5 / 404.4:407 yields -0.32 nm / 22.2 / 29.2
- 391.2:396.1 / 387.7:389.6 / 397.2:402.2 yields 0.28 nm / 24.2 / 28.9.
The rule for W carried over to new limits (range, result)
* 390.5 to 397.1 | 4.216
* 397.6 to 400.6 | 26.21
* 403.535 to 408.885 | 25.08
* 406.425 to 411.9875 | 15.97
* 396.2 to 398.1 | 5.299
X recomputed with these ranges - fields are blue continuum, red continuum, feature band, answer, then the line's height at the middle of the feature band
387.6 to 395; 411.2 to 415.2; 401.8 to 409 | -0.39 nm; 27.9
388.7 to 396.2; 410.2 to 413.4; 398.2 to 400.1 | -0.23 nm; 26.2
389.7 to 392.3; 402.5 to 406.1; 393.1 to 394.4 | 0.47 nm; 28.2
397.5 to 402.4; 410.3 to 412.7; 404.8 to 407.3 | -0.04 nm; 28.9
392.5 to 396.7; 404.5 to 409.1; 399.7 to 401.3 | -0.22 nm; 26.3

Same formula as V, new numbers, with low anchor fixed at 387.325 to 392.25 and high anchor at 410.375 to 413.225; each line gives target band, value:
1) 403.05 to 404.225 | -0.07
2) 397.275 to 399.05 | -0.01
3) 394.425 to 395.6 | -0.03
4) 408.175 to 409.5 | -0.02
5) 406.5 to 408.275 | -0.02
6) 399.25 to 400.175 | -0.08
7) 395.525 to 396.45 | 0.01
